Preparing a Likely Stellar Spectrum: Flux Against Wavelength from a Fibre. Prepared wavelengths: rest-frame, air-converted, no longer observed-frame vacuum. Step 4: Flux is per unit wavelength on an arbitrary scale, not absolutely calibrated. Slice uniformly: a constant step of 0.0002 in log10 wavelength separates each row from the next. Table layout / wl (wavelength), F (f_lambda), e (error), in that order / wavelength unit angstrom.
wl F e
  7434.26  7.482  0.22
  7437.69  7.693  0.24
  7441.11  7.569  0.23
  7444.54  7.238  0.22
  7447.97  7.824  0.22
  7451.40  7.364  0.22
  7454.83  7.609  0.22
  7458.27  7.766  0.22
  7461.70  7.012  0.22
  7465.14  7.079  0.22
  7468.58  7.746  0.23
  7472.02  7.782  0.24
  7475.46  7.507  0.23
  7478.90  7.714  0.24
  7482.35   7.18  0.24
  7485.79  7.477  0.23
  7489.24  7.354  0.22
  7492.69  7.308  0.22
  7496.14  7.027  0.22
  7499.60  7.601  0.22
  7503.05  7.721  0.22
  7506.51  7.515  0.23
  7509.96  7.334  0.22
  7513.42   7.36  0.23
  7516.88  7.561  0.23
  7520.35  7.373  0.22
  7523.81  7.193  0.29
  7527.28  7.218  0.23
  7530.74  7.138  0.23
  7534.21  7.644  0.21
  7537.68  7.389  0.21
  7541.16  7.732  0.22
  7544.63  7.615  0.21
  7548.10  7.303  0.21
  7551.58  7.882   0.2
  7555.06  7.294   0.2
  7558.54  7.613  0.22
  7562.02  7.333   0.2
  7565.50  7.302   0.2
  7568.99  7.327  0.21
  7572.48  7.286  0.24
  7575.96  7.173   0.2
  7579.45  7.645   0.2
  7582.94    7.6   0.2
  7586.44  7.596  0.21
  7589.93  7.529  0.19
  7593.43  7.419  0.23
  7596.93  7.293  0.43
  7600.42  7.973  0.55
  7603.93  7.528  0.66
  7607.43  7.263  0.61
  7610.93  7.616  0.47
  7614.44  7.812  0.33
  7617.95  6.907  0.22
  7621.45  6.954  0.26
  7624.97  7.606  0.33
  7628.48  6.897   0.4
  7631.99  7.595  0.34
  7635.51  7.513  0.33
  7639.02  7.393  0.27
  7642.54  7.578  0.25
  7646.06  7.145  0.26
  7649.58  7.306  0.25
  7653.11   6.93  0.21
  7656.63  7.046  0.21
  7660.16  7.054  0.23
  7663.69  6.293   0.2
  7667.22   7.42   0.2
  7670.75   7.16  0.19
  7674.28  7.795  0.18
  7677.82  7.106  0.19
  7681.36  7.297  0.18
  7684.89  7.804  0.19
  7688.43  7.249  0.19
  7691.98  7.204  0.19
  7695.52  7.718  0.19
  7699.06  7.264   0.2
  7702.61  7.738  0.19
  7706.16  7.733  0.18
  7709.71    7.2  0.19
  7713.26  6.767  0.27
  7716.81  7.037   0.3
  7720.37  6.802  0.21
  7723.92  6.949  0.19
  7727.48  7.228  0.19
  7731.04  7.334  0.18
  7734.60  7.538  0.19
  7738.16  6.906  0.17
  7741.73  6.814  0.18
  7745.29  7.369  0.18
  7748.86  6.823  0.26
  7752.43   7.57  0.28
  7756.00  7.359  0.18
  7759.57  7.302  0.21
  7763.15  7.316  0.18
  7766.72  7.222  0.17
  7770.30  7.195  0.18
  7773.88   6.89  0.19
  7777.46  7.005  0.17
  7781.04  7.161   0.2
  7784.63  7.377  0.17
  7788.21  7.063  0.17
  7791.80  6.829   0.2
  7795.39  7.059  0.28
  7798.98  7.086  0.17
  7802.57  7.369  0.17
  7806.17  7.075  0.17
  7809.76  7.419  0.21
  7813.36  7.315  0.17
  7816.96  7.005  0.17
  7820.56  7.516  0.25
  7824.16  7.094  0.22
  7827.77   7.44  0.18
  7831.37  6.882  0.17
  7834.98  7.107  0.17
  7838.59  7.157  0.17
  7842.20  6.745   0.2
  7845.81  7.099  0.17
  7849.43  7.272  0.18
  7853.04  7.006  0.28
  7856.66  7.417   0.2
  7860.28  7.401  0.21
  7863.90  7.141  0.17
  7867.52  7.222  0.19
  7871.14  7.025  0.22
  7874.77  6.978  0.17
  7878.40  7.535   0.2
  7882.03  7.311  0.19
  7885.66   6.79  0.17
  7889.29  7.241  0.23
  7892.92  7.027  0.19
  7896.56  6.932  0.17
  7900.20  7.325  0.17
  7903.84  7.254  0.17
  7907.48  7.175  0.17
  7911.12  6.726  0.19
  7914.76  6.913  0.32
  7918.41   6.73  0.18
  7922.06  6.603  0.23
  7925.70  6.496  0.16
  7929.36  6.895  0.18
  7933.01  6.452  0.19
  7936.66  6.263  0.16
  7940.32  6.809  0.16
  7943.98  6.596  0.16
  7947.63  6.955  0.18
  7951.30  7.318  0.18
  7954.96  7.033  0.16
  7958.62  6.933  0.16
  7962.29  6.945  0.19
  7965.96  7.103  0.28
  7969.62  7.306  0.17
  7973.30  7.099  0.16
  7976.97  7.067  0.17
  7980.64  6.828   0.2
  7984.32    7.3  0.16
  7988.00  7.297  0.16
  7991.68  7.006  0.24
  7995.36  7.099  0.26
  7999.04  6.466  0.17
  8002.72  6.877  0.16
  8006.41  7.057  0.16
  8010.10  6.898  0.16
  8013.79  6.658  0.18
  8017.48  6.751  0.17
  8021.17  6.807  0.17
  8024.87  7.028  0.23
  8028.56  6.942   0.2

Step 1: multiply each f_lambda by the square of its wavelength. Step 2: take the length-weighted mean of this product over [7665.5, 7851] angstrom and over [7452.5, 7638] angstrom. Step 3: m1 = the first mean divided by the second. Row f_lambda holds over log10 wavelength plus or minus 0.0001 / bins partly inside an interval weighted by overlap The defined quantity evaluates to 1.03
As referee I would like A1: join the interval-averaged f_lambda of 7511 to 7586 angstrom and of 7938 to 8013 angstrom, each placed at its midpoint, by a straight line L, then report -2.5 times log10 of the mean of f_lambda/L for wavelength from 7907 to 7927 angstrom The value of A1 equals 0.05 mag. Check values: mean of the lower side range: 7.43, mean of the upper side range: 6.99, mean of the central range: 6.76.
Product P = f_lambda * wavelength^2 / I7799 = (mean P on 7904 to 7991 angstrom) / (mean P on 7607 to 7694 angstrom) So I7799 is 1.0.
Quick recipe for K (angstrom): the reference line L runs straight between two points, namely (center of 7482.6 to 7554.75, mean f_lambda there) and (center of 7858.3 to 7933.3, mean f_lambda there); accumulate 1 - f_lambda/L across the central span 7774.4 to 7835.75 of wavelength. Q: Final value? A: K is -0.4 angstrom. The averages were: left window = 7.43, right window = 7.02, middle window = 7.16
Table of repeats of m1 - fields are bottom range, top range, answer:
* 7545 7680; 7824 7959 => 1.02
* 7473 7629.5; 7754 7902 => 1.04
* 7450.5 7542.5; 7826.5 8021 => 1.05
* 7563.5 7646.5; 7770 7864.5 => 1.02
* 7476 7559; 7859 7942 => 1.03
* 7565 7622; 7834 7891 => 1.03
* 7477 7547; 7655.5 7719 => 1.03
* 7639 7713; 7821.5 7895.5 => 1.03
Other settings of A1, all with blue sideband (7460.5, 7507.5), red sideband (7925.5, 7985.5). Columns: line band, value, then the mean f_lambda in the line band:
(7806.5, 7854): -0.02 mag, 7.16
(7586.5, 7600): -0.03 mag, 7.5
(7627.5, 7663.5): 0.01 mag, 7.21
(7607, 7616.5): -0.04 mag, 7.58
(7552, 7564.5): -0.02 mag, 7.46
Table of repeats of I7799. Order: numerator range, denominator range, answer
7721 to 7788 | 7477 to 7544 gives 1.03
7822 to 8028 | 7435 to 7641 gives 1.04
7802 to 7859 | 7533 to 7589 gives 1.03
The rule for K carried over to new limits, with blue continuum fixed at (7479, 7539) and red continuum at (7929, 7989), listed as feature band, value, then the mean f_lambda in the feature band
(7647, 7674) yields 0.61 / 7.08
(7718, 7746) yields 0.25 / 7.11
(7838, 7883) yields -0.83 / 7.18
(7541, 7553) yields -0.43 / 7.62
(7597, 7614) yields -0.68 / 7.58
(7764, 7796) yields 0.12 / 7.1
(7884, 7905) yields -0.24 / 7.09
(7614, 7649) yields -0.26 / 7.32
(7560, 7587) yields -0.29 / 7.4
